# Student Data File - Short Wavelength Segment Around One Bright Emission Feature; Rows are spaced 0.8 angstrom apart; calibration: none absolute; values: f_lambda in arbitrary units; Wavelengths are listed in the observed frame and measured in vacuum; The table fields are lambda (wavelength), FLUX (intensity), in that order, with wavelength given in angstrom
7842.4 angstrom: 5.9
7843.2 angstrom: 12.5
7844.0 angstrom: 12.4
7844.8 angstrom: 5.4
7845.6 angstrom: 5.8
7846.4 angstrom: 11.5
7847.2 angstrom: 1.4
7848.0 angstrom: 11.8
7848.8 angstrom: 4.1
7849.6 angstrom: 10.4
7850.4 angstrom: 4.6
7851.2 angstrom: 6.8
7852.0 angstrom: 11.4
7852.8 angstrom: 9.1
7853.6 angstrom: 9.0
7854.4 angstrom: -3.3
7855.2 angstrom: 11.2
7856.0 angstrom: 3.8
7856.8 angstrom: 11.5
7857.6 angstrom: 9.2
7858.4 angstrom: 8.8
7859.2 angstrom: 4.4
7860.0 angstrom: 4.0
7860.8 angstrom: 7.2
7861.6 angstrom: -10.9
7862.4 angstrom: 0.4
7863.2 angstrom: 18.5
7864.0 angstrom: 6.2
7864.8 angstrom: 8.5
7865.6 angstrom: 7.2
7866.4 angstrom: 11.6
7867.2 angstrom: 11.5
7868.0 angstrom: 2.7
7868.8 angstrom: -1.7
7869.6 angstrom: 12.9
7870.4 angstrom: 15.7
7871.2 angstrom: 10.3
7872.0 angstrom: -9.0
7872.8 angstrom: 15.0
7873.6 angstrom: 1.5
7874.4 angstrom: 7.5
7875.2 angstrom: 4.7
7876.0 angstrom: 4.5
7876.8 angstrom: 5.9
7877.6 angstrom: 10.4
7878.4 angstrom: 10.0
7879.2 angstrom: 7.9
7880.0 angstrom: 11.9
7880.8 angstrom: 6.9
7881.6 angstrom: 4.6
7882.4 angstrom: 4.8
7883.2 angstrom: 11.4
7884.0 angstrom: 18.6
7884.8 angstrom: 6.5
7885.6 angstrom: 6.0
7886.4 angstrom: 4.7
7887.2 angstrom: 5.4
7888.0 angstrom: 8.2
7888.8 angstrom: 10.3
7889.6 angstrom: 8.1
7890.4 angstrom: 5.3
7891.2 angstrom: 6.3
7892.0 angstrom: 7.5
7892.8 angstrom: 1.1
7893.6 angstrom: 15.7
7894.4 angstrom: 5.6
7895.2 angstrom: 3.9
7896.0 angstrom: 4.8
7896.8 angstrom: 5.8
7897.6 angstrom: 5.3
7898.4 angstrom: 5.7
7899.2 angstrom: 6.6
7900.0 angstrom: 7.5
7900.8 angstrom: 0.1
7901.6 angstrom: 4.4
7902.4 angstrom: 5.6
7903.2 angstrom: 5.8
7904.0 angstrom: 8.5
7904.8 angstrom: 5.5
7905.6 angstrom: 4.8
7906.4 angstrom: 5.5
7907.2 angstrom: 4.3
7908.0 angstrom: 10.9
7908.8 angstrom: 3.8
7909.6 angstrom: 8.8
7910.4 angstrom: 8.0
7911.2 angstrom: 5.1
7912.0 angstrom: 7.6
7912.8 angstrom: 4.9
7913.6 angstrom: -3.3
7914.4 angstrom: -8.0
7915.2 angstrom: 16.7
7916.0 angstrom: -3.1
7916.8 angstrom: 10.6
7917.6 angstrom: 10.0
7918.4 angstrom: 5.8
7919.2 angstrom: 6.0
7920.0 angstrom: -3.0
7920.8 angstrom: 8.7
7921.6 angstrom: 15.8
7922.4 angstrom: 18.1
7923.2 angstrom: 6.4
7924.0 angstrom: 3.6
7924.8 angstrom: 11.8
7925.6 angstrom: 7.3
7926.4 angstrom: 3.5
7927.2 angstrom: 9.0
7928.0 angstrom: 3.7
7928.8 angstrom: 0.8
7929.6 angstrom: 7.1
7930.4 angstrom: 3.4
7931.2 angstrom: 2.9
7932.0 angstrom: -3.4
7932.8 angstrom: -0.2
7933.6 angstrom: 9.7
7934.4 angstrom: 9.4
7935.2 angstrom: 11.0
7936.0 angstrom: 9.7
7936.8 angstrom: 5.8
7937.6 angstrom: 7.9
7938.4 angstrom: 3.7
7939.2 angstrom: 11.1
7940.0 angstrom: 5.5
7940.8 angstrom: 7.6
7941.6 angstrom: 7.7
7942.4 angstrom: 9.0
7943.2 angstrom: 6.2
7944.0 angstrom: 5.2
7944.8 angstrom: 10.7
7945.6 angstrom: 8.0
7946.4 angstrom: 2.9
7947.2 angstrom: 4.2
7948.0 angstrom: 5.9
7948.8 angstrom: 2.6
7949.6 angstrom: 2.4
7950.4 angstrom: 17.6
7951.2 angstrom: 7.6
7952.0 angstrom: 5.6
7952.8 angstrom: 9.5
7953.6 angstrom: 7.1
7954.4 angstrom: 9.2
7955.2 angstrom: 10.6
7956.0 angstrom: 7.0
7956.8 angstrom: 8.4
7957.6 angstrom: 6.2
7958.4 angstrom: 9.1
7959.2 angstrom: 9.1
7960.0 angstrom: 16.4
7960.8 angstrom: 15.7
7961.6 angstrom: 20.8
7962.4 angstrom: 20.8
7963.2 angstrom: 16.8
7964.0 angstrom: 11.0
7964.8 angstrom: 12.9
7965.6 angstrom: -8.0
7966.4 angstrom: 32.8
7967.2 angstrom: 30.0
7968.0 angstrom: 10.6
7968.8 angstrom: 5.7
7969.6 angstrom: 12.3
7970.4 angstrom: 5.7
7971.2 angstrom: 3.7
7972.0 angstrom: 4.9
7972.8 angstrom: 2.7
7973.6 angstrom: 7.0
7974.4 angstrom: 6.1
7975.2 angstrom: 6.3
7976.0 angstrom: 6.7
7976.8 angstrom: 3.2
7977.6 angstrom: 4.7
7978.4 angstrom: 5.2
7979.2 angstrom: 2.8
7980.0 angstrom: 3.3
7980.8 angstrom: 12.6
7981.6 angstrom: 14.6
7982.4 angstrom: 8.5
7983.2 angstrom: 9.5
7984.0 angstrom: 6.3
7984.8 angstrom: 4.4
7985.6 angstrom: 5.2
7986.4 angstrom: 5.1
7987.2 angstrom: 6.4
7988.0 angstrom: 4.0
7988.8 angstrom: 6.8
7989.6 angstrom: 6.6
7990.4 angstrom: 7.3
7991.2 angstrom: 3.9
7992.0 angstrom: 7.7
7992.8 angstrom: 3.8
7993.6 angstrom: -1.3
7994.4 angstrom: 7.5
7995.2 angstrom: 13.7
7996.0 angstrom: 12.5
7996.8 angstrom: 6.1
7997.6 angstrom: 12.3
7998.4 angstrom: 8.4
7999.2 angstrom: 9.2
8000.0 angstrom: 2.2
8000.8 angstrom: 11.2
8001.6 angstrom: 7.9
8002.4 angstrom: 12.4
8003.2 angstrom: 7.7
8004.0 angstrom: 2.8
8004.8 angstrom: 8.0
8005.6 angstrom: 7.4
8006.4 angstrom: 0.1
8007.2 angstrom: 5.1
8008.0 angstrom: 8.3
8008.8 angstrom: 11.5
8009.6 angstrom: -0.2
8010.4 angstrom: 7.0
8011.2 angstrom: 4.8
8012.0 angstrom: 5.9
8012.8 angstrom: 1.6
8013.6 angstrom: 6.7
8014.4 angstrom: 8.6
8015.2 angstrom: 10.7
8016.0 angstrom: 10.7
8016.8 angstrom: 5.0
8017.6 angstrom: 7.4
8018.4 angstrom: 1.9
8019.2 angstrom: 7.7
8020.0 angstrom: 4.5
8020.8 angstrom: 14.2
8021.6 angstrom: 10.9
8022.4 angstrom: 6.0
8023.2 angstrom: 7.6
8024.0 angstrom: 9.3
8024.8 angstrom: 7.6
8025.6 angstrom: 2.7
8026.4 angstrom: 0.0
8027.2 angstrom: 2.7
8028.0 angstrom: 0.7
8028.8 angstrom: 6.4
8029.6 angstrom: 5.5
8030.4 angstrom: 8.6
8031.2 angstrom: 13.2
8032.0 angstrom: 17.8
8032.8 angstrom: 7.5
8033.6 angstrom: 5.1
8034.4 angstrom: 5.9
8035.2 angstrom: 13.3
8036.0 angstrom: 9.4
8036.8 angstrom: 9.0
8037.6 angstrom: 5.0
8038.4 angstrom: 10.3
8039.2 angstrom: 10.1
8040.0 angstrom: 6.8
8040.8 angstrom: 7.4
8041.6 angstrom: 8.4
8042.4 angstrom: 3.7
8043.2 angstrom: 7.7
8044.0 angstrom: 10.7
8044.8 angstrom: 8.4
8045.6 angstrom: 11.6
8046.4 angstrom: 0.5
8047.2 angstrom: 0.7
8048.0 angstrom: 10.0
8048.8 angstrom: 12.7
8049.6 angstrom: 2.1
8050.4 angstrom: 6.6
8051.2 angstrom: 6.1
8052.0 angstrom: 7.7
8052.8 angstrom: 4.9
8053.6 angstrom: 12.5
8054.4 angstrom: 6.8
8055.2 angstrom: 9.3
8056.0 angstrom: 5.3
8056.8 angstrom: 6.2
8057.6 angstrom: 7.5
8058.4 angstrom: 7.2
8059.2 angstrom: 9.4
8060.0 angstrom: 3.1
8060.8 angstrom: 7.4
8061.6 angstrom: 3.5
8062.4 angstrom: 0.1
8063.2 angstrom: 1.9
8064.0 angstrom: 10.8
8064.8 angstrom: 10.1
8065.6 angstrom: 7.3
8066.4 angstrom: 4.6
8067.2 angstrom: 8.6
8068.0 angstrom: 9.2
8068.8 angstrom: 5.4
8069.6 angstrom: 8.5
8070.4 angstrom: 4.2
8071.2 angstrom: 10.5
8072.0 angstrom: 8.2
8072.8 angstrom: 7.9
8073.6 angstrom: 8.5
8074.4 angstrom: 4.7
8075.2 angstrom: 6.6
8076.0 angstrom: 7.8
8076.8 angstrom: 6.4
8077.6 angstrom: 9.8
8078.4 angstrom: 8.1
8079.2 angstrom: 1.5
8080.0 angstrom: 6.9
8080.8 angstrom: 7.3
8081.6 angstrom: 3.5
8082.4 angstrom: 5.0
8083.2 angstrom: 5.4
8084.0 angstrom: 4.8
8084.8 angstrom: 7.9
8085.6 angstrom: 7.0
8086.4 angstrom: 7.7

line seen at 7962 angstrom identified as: H-beta 4861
